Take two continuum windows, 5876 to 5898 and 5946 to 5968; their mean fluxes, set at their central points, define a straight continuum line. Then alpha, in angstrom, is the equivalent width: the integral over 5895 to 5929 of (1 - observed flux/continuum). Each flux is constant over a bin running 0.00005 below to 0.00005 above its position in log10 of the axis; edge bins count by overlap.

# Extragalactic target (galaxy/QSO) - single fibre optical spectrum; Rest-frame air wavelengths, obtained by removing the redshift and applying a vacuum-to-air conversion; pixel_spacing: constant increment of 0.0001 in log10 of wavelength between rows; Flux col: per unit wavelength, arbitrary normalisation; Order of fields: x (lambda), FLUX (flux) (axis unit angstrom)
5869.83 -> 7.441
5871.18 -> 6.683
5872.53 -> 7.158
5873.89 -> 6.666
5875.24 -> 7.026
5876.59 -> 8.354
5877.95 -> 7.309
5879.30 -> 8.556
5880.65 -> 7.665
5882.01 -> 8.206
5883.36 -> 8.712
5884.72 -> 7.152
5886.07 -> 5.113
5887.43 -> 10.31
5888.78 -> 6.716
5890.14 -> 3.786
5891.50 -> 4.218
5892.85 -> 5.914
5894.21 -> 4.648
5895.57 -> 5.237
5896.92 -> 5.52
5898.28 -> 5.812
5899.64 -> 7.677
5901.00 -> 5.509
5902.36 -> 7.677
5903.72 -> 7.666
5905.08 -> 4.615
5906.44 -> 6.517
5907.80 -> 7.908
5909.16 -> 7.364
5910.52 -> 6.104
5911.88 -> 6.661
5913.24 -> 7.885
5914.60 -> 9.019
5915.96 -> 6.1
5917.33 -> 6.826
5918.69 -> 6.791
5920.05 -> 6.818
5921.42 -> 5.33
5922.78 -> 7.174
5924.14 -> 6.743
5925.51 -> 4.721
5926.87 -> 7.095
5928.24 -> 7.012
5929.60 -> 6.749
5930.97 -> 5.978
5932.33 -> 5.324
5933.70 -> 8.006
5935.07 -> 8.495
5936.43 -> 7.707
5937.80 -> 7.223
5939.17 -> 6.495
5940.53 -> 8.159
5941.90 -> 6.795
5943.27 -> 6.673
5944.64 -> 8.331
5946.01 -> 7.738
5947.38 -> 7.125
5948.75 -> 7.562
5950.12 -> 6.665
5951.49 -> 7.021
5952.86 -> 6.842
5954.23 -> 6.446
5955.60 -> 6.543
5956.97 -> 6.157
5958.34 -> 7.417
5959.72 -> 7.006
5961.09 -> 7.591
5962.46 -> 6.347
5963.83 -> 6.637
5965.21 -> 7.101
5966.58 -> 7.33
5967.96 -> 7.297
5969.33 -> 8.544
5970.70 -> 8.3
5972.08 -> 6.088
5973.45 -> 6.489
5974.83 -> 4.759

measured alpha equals 0.7 angstrom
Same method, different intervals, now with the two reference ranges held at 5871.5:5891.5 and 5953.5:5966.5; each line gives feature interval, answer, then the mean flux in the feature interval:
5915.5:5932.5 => 1.5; 6.39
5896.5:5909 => 0.9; 6.6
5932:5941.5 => -0.6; 7.4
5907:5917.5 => -0.3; 7.25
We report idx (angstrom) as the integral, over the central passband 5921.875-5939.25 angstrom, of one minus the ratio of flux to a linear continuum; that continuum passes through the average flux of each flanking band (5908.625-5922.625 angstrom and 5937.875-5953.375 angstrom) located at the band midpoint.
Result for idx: 0.60 angstrom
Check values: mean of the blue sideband 6.9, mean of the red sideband 7.22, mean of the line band 6.82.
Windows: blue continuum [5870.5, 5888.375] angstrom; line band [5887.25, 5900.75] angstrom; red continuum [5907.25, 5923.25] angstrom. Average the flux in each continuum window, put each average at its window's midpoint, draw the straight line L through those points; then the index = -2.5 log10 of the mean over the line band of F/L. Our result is 0.26 mag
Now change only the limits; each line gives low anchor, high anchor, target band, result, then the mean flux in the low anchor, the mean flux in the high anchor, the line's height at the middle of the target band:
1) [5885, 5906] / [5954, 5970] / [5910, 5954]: -0.06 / 6.05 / 7.05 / 6.6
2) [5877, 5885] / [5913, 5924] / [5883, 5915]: 0.14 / 7.98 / 6.95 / 7.48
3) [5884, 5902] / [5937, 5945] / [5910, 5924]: -0.04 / 6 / 7.24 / 6.62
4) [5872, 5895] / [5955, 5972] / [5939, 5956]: -0.01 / 6.9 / 7.15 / 7.1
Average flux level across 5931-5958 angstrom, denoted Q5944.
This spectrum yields 7.1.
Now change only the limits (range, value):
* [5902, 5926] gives 6.78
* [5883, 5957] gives 6.73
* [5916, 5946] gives 6.88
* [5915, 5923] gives 6.55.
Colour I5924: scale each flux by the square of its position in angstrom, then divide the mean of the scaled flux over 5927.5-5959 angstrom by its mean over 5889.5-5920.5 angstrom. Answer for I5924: 1.1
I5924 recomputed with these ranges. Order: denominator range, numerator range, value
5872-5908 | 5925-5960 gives 1.06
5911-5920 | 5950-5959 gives 0.95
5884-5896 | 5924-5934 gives 1.09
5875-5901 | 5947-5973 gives 1.08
